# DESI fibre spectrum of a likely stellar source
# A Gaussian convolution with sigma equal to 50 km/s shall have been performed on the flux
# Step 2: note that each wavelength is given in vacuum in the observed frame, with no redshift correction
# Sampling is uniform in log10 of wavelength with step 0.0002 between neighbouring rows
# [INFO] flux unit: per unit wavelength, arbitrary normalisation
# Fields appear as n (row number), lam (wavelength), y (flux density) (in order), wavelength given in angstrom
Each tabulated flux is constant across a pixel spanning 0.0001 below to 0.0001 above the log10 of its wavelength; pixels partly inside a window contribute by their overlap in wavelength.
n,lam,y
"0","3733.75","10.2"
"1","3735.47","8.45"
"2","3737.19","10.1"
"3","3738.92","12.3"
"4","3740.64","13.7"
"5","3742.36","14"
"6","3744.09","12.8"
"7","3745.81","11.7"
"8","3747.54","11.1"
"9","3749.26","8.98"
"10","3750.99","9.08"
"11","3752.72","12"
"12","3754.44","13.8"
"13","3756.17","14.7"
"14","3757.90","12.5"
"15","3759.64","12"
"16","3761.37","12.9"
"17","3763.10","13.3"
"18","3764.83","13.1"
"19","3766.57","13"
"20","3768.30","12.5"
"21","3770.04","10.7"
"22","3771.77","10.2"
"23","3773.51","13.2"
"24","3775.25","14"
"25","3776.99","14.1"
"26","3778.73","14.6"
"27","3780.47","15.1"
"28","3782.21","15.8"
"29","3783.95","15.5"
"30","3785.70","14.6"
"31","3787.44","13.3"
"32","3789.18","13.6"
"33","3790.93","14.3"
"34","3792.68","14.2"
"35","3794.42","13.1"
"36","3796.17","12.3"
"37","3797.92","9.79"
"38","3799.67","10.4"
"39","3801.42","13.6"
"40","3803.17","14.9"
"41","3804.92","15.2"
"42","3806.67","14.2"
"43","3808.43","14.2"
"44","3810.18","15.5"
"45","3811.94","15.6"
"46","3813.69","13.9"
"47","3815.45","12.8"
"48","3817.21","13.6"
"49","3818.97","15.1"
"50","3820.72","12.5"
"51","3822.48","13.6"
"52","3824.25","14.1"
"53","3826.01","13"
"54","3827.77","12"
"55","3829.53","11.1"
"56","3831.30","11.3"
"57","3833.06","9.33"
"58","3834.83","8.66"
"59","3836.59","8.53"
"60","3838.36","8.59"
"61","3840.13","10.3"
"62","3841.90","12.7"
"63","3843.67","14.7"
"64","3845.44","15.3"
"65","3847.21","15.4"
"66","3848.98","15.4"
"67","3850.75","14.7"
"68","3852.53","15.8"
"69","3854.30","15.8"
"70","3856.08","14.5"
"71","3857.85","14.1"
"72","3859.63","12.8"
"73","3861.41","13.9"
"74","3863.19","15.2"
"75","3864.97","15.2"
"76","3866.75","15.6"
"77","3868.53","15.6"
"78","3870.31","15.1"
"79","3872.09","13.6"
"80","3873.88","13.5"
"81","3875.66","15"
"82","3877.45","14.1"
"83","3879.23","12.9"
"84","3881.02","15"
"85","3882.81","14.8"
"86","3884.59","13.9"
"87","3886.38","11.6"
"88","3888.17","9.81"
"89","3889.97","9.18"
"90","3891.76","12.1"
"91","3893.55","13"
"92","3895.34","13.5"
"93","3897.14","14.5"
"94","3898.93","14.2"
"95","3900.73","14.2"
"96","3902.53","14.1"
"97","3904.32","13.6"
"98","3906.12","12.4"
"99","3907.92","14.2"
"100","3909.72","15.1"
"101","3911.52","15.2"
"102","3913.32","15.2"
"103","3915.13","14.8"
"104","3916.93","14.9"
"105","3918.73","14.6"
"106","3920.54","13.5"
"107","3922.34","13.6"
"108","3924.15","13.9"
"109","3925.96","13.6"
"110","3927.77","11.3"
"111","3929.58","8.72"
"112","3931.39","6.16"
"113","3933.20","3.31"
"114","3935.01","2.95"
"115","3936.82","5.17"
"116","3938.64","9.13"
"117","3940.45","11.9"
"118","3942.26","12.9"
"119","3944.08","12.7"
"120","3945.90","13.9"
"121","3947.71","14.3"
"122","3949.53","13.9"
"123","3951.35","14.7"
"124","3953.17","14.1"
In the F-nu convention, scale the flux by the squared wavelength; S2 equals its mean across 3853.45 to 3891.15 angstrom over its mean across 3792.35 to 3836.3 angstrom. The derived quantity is 1.11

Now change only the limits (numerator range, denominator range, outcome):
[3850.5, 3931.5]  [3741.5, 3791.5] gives 1.13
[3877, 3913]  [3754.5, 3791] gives 1.06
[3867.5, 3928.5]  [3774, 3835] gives 1.07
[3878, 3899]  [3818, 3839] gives 1.15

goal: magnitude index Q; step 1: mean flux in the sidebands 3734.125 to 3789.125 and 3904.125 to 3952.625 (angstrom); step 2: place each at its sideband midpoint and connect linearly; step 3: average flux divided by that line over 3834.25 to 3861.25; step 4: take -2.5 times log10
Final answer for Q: -0.07 mag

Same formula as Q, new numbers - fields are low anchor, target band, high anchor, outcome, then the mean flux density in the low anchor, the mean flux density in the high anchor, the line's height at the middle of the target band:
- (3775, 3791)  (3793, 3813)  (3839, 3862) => 0.07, 14.5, 14.2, 14.4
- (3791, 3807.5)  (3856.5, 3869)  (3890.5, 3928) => -0.08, 13.1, 13.9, 13.6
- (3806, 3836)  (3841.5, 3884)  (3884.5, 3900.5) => -0.16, 12.9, 12.4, 12.6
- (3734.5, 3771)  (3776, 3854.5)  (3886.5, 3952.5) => -0.11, 12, 12.2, 12.1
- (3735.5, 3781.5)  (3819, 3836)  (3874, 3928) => 0.10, 12.5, 13.6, 13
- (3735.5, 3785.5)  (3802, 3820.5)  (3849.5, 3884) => -0.06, 12.7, 14.6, 13.6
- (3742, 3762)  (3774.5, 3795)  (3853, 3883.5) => -0.13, 12.1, 14.5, 12.8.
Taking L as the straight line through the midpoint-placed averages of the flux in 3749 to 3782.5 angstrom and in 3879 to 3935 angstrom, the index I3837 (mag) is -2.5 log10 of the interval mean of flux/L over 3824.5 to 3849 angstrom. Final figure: 0.08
